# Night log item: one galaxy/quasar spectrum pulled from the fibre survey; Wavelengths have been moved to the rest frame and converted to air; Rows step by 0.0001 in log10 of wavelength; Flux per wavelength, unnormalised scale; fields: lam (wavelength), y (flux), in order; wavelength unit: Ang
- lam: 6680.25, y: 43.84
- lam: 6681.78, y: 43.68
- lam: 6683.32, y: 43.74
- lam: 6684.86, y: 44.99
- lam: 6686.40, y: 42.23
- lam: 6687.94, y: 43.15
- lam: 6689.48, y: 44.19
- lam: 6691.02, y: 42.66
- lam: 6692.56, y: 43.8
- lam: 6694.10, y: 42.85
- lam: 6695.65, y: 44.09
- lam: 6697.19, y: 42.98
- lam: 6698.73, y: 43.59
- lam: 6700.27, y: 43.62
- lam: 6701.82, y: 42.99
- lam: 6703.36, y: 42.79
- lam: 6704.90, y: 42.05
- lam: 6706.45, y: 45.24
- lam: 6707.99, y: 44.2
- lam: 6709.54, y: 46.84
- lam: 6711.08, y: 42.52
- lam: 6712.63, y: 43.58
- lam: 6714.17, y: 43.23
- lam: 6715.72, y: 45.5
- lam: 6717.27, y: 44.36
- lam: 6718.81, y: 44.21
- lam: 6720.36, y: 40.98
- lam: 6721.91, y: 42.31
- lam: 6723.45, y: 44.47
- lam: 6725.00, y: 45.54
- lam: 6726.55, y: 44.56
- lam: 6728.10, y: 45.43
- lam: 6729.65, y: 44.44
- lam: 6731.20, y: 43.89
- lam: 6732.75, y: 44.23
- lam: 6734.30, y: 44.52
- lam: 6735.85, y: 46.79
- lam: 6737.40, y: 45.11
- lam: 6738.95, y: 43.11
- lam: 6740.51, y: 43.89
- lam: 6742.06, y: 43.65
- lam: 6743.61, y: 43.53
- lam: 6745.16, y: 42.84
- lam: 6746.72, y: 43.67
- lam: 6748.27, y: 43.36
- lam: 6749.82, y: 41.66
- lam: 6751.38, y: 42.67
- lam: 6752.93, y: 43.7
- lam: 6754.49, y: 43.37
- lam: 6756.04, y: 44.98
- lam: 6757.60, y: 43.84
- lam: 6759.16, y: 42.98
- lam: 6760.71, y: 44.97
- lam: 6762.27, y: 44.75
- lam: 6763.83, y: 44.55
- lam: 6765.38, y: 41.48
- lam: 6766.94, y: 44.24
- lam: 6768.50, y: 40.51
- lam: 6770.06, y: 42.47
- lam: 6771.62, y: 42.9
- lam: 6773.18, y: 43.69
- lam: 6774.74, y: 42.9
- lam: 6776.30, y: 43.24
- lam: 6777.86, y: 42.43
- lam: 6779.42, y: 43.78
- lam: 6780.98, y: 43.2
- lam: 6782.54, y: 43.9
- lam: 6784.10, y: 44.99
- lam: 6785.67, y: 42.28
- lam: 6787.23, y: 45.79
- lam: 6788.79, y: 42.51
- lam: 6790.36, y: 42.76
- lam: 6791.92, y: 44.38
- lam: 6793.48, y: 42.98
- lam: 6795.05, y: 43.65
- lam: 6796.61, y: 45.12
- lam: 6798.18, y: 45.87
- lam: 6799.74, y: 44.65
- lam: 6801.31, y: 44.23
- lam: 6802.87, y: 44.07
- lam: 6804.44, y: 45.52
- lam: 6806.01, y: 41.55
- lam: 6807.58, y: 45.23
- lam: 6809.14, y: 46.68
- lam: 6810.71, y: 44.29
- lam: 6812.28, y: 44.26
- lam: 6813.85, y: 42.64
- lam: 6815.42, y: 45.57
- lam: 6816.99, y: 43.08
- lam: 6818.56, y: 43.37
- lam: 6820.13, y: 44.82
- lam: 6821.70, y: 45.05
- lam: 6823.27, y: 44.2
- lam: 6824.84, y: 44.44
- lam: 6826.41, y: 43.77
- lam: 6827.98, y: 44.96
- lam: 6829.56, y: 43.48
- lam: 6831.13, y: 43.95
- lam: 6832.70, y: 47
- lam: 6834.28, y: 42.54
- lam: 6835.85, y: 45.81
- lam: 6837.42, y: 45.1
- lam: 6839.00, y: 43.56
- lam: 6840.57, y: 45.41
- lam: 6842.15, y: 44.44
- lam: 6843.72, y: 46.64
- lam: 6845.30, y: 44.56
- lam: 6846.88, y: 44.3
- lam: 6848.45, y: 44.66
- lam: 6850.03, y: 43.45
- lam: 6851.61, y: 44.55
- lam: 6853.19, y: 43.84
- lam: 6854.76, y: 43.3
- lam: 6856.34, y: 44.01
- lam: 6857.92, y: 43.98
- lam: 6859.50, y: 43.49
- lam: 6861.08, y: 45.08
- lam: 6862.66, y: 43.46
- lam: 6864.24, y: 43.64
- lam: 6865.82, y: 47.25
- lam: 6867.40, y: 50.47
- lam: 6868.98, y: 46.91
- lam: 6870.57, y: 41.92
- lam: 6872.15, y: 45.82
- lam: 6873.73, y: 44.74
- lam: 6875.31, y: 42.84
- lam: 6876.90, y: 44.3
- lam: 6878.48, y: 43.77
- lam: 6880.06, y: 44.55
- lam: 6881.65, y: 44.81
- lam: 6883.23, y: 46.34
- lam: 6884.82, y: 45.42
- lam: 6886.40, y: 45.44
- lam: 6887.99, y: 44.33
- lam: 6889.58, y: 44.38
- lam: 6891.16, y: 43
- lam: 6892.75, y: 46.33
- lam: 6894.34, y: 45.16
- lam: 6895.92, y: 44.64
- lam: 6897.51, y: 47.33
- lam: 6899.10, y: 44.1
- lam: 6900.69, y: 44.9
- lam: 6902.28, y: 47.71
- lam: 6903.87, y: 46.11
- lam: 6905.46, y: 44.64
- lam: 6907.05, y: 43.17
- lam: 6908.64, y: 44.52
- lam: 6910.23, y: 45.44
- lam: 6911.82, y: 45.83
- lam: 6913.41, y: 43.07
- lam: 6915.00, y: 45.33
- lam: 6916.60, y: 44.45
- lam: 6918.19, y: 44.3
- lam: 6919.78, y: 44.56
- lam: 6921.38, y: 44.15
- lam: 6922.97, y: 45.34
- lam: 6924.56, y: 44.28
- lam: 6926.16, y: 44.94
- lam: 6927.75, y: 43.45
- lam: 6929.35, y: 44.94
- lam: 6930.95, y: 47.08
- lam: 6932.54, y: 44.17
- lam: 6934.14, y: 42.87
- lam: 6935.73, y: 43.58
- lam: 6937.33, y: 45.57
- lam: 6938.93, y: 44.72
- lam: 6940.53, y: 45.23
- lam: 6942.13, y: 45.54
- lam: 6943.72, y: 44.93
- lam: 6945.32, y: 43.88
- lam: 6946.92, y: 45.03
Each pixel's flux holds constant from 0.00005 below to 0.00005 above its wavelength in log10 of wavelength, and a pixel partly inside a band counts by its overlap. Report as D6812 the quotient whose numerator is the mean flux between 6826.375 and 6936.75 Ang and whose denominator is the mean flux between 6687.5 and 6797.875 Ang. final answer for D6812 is 1.02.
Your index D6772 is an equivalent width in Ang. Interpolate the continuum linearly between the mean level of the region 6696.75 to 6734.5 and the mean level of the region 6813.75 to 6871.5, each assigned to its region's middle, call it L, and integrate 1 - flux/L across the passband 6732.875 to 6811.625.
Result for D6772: 0.8 Ang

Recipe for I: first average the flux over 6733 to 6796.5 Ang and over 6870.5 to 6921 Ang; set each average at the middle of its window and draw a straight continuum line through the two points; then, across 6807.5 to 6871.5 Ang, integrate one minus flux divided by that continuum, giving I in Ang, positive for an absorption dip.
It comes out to -0.5 Ang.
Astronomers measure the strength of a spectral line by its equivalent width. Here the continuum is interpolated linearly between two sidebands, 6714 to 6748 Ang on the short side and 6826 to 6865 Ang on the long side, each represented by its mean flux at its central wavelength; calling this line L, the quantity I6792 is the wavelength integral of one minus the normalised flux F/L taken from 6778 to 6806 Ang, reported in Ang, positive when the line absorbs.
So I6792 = 0.2 Ang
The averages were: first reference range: 44.1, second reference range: 44.4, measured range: 44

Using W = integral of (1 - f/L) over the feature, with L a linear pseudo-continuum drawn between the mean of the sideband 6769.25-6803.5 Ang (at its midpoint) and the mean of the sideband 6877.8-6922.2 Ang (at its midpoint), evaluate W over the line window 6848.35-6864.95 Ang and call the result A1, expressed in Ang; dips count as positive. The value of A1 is 0.2 Ang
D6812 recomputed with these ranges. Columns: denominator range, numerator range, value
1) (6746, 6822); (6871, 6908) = 1.03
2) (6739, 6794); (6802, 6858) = 1.02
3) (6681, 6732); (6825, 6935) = 1.02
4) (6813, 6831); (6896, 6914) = 1.02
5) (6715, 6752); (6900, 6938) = 1.02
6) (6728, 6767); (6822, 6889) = 1.02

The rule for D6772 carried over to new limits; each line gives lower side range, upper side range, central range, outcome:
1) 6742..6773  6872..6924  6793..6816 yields -0.32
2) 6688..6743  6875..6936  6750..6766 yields 0.16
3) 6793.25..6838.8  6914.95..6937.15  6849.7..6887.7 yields -0.23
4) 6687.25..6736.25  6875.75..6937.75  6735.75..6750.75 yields 0.15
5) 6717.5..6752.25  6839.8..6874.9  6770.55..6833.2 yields 0.45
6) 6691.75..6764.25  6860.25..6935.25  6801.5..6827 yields 0.07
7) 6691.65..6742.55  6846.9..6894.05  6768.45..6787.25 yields 0.43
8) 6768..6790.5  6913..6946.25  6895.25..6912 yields -0.35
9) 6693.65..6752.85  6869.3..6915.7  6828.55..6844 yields -0.08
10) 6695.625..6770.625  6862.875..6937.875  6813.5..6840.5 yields 0.03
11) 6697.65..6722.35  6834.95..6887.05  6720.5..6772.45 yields 0.21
